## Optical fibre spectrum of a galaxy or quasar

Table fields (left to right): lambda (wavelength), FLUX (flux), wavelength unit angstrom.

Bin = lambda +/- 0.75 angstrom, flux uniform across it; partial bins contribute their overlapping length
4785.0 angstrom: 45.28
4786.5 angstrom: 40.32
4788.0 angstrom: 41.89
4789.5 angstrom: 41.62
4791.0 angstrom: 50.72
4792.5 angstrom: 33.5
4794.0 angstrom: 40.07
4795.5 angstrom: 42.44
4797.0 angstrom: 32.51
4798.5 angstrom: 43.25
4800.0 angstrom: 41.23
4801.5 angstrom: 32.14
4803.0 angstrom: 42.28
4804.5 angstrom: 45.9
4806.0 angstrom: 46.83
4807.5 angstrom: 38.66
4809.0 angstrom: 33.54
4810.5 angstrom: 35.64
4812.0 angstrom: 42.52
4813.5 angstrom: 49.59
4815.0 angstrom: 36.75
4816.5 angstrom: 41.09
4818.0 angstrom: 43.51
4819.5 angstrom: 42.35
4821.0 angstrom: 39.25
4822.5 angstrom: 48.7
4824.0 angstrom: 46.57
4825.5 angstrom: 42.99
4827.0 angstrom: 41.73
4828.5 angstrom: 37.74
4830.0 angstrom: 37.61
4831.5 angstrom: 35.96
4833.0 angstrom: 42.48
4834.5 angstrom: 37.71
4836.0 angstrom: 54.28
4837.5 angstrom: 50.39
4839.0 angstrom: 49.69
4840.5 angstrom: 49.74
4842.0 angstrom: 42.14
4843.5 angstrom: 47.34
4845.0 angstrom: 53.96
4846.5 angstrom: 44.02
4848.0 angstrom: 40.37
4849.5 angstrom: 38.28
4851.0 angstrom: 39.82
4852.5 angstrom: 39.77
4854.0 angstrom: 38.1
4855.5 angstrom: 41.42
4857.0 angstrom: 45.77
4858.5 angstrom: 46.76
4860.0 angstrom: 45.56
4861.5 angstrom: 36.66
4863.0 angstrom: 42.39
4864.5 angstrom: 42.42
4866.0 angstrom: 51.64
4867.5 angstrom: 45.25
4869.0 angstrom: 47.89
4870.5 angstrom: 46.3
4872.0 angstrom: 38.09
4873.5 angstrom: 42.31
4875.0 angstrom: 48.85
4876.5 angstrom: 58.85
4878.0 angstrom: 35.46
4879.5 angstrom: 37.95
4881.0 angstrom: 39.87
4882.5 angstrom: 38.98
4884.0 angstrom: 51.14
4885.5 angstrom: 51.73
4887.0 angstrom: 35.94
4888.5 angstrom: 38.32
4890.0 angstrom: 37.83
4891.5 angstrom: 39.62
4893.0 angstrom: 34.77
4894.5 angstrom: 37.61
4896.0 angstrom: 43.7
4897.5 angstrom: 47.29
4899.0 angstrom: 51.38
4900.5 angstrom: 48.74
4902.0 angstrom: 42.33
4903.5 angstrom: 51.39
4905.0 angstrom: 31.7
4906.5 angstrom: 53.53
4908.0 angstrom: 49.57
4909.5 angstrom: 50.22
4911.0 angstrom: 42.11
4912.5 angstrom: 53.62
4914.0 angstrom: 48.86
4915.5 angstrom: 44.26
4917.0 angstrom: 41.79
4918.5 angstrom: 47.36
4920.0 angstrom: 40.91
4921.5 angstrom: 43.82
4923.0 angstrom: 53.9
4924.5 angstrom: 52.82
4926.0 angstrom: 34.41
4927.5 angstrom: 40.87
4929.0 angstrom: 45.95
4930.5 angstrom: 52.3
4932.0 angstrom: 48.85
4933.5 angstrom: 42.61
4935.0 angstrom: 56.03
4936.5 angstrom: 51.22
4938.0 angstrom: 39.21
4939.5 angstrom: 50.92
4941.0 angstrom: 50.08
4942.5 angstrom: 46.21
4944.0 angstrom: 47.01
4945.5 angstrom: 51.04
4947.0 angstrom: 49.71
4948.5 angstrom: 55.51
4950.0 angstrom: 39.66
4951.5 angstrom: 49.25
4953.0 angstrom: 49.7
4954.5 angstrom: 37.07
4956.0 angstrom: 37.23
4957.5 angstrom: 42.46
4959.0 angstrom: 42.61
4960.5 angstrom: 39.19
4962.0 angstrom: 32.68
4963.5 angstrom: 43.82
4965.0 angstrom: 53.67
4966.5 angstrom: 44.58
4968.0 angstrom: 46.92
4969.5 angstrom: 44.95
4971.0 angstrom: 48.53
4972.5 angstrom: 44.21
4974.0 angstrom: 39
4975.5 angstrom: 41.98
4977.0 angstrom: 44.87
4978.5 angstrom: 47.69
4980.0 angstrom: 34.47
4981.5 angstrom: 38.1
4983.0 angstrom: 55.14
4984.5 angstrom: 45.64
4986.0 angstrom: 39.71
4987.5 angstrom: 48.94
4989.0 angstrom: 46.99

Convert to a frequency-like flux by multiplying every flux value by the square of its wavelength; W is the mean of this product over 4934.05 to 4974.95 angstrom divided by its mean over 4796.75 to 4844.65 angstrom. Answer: 1.1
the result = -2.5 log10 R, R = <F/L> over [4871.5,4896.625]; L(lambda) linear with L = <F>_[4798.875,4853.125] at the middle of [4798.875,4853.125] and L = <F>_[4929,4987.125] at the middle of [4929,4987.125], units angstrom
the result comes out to 0.05 mag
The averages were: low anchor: 42.6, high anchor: 45.4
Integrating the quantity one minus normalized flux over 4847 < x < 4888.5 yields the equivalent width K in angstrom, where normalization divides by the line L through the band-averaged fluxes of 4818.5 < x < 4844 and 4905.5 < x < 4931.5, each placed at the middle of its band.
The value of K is 1.76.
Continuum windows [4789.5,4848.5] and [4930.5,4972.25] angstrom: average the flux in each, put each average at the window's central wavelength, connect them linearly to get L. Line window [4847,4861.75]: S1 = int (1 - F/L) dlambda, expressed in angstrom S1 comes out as 0.68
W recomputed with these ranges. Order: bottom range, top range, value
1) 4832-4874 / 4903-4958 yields 1.09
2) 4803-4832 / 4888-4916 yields 1.11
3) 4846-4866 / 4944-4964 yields 1.09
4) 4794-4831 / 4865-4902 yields 1.10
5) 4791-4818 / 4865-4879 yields 1.17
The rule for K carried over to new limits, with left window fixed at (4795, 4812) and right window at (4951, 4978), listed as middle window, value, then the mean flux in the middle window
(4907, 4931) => -2.3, 46.4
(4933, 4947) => -1.8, 48.4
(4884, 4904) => -0.7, 43.3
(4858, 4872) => -1.2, 44.6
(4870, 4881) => -0.6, 43.6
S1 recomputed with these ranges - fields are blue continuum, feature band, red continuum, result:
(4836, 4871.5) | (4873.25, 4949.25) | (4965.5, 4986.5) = -2.14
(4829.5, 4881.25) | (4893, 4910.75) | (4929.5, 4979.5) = -0.30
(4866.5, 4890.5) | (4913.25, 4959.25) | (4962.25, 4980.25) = -2.22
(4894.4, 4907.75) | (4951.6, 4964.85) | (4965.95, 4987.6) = 0.88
